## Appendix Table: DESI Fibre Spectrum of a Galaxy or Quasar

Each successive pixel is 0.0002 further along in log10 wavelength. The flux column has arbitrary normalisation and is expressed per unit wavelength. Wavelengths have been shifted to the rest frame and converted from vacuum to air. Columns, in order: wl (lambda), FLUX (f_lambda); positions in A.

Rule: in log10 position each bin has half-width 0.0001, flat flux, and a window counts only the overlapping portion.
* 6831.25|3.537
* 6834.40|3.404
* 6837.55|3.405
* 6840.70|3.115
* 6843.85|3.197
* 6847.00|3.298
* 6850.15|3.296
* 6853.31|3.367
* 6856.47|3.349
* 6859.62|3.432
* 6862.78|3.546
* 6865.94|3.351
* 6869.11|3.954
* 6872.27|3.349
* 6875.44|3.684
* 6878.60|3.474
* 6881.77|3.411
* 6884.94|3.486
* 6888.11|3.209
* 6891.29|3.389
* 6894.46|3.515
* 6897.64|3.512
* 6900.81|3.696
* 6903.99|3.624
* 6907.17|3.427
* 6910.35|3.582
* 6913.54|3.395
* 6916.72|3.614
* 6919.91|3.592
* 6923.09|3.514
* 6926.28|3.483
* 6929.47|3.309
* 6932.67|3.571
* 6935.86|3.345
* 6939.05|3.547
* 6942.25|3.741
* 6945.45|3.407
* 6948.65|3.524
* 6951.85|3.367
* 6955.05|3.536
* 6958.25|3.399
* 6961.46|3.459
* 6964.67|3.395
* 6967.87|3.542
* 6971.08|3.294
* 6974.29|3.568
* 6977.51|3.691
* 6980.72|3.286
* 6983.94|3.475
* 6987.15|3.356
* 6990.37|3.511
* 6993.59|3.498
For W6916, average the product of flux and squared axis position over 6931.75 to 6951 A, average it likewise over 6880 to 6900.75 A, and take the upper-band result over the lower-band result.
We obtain 1.04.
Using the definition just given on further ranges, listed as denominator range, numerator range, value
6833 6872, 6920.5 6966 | 1.05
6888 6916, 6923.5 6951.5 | 1.01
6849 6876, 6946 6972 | 1.02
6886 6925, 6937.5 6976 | 1.01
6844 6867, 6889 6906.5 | 1.06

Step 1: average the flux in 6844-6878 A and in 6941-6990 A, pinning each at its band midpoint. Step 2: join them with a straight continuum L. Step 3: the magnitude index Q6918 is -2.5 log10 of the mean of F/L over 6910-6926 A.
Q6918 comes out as -0.02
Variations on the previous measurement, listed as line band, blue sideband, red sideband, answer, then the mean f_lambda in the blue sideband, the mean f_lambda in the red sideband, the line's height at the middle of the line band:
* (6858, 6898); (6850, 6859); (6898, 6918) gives -0.01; 3.35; 3.55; 3.44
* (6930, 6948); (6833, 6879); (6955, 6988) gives -0.02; 3.41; 3.45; 3.44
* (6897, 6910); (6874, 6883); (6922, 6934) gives -0.02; 3.53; 3.46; 3.49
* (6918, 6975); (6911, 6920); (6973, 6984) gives 0.01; 3.53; 3.5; 3.52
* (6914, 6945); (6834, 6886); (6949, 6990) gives -0.02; 3.42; 3.45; 3.44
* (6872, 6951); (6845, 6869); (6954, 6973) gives -0.02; 3.41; 3.44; 3.42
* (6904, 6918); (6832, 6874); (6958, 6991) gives -0.03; 3.39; 3.45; 3.42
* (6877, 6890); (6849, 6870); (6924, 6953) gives 0.02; 3.46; 3.48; 3.46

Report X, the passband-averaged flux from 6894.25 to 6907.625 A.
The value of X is 3.57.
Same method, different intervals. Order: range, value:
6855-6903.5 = 3.49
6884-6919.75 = 3.5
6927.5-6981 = 3.47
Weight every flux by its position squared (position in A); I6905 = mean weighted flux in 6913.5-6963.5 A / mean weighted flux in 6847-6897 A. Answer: 1.0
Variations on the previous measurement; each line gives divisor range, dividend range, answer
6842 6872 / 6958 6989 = 1.04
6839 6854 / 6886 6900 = 1.07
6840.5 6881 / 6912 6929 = 1.04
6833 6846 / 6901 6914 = 1.10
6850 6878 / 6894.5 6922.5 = 1.03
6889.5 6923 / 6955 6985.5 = 1.00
